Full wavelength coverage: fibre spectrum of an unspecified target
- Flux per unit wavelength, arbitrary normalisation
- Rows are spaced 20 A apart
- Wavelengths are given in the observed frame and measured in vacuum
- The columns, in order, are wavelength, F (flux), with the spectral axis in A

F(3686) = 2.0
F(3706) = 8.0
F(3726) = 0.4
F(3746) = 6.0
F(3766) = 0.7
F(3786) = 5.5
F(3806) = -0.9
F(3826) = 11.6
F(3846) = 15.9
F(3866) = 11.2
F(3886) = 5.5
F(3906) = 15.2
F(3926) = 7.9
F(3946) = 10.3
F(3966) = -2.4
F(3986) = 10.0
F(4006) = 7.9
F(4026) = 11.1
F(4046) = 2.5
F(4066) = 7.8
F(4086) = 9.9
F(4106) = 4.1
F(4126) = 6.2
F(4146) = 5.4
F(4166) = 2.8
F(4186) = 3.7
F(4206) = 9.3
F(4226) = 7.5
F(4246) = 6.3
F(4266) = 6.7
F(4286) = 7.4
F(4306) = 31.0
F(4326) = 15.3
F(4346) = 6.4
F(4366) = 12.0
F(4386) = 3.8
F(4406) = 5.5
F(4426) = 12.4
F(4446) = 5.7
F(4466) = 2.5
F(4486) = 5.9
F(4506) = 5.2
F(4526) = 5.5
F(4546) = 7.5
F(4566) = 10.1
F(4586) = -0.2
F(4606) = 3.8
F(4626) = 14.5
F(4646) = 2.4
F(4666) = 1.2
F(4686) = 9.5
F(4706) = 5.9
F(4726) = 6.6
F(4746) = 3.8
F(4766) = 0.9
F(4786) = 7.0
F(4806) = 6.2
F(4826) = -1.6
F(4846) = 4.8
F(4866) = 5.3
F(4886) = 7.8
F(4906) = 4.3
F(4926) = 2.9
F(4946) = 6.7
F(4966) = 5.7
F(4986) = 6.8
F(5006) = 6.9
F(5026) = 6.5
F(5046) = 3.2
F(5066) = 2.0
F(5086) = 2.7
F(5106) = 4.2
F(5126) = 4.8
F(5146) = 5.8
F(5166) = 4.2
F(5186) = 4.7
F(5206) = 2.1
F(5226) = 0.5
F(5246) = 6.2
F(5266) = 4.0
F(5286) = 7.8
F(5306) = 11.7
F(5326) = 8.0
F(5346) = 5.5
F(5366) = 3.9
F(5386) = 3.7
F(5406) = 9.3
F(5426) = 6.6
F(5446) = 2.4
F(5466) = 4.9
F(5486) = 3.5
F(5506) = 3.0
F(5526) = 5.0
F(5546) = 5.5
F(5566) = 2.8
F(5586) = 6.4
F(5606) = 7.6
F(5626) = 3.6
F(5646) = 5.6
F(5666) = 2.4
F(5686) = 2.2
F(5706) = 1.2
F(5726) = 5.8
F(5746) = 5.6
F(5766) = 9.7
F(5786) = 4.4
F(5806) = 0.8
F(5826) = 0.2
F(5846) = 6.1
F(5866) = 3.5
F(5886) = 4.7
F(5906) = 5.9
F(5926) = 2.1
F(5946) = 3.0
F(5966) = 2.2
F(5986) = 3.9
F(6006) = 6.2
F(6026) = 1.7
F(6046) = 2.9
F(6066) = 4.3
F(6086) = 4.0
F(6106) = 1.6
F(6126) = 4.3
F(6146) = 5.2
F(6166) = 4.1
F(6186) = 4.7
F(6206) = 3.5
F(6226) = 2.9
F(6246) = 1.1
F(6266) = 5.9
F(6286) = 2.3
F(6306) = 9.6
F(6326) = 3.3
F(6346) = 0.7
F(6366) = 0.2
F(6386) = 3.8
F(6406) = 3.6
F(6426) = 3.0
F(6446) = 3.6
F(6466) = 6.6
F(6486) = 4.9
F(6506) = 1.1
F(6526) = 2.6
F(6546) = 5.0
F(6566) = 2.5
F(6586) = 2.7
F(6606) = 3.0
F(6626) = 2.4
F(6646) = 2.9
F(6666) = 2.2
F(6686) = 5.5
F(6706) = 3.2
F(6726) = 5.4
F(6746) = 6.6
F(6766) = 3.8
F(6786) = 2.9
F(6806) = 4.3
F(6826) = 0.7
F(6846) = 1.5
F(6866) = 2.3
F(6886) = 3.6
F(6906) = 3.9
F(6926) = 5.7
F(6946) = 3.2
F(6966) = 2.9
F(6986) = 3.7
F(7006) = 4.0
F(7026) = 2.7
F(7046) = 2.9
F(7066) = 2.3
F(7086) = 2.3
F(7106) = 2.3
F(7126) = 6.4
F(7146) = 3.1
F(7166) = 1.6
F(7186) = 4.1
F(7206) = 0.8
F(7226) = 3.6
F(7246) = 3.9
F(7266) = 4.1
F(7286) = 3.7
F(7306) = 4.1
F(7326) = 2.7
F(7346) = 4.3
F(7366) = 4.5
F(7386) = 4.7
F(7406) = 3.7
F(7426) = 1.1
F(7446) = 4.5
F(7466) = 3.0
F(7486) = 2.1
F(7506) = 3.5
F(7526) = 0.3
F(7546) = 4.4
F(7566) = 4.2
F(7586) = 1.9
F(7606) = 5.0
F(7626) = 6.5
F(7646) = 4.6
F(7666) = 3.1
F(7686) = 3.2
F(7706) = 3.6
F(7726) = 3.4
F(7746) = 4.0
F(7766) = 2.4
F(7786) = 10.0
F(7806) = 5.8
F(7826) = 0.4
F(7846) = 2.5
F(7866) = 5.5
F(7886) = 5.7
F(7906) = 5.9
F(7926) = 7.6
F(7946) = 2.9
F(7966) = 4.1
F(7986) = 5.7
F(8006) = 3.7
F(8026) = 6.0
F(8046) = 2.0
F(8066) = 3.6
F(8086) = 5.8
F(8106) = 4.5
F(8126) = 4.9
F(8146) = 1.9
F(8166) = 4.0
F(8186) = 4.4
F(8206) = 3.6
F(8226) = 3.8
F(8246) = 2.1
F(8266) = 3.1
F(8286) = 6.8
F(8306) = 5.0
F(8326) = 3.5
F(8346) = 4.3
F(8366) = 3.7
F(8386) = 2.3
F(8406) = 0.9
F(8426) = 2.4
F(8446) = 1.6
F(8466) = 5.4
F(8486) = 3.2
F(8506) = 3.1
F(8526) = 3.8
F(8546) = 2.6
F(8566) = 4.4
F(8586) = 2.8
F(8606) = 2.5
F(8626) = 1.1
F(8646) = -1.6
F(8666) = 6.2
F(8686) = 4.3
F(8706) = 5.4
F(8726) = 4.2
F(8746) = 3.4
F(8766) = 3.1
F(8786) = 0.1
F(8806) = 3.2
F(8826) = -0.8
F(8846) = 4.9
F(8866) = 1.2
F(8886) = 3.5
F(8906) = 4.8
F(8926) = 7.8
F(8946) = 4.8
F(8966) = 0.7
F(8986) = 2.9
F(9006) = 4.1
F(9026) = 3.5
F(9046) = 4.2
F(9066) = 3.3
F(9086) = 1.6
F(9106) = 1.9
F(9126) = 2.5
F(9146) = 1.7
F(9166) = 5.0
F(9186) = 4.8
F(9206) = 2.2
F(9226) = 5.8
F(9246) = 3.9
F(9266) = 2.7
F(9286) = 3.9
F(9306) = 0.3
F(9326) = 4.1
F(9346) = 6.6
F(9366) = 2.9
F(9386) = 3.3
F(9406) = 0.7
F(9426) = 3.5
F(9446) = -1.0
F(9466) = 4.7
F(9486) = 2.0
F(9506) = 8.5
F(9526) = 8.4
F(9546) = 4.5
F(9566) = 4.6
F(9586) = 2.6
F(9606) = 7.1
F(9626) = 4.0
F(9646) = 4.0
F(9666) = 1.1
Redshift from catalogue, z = 1.79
